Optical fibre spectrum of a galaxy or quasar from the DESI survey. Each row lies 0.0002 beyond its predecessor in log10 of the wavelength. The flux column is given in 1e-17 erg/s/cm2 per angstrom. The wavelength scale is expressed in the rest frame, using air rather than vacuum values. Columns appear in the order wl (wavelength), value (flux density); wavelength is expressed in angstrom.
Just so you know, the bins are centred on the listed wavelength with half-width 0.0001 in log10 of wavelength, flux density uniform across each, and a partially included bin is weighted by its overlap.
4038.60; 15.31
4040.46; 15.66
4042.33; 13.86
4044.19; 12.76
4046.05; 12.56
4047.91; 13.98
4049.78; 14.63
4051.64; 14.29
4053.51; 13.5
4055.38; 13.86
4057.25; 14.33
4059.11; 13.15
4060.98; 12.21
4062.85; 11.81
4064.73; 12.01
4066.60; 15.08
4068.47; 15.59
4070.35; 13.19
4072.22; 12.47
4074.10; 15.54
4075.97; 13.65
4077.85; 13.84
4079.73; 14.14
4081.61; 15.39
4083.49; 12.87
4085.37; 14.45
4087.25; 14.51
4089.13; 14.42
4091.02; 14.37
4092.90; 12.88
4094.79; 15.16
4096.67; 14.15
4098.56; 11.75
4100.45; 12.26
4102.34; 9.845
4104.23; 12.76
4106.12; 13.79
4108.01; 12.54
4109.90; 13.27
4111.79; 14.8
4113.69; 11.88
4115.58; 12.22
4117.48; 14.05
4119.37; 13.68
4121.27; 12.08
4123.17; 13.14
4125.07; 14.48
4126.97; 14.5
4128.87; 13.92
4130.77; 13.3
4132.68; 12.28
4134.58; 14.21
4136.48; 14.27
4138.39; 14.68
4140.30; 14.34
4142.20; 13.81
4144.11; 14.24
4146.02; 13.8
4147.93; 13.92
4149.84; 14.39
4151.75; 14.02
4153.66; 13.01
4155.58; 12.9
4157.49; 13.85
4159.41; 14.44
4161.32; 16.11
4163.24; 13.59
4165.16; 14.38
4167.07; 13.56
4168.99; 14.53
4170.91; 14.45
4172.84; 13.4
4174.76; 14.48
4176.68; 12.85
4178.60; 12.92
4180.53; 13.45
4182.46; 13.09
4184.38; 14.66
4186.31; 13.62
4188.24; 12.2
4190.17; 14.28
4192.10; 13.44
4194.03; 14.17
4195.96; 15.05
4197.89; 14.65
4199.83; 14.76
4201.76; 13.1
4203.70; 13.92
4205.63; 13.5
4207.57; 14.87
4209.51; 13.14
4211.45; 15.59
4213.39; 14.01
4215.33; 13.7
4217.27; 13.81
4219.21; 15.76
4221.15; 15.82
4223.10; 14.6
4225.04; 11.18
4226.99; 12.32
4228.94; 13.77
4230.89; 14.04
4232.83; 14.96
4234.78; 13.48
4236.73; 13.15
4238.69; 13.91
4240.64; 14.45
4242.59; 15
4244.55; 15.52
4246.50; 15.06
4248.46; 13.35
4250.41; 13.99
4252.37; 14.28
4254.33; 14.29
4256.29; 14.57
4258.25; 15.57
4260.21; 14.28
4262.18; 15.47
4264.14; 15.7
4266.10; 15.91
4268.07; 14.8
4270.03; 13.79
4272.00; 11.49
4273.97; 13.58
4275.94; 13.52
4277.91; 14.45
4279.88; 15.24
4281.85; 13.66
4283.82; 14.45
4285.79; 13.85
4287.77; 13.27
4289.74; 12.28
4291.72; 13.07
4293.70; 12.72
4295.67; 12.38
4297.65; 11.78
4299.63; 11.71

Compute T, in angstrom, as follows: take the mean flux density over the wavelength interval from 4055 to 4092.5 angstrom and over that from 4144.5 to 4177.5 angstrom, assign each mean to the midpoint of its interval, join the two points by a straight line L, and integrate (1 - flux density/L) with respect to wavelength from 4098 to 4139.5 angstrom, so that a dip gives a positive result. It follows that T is 2.2 angstrom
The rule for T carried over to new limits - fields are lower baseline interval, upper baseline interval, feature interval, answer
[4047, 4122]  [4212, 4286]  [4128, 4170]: -0.6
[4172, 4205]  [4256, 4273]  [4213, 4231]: 0.3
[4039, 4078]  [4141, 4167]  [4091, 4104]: 1.0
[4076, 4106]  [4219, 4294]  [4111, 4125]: 0.4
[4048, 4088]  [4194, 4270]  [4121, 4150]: 0.4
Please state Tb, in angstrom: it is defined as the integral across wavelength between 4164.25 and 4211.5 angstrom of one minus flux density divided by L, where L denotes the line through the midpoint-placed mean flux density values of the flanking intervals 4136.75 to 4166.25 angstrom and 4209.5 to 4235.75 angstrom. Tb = 0.6 angstrom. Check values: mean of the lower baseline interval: 14.1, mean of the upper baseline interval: 14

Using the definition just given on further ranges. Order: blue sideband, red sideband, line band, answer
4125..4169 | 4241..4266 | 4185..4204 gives 0.6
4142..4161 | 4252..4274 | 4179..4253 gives 1.2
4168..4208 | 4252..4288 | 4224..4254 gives 0.5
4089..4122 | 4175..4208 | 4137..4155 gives -0.8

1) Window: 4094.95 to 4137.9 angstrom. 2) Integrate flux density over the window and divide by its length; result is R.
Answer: 13.2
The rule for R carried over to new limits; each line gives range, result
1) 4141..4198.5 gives 13.9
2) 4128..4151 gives 13.9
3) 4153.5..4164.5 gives 14.1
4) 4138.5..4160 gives 13.9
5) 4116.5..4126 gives 13.5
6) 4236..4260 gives 14.4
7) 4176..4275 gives 14.1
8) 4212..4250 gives 14.1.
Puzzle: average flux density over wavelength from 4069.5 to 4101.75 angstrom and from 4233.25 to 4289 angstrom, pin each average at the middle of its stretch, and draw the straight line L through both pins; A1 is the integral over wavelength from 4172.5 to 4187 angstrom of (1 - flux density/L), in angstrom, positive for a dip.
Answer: 0.5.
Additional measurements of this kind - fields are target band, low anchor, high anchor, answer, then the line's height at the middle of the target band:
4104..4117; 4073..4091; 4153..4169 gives 1.0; 14.2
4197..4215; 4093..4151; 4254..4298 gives -0.6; 13.7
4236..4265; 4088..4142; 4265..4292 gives -1.7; 13.8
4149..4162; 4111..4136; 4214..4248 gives -0.4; 13.6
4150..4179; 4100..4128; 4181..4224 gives -0.5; 13.7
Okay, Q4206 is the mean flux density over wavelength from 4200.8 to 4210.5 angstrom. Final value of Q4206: 13.7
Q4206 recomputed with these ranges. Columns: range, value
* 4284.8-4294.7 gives 13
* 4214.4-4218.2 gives 13.8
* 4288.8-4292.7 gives 12.7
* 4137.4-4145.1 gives 14.3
